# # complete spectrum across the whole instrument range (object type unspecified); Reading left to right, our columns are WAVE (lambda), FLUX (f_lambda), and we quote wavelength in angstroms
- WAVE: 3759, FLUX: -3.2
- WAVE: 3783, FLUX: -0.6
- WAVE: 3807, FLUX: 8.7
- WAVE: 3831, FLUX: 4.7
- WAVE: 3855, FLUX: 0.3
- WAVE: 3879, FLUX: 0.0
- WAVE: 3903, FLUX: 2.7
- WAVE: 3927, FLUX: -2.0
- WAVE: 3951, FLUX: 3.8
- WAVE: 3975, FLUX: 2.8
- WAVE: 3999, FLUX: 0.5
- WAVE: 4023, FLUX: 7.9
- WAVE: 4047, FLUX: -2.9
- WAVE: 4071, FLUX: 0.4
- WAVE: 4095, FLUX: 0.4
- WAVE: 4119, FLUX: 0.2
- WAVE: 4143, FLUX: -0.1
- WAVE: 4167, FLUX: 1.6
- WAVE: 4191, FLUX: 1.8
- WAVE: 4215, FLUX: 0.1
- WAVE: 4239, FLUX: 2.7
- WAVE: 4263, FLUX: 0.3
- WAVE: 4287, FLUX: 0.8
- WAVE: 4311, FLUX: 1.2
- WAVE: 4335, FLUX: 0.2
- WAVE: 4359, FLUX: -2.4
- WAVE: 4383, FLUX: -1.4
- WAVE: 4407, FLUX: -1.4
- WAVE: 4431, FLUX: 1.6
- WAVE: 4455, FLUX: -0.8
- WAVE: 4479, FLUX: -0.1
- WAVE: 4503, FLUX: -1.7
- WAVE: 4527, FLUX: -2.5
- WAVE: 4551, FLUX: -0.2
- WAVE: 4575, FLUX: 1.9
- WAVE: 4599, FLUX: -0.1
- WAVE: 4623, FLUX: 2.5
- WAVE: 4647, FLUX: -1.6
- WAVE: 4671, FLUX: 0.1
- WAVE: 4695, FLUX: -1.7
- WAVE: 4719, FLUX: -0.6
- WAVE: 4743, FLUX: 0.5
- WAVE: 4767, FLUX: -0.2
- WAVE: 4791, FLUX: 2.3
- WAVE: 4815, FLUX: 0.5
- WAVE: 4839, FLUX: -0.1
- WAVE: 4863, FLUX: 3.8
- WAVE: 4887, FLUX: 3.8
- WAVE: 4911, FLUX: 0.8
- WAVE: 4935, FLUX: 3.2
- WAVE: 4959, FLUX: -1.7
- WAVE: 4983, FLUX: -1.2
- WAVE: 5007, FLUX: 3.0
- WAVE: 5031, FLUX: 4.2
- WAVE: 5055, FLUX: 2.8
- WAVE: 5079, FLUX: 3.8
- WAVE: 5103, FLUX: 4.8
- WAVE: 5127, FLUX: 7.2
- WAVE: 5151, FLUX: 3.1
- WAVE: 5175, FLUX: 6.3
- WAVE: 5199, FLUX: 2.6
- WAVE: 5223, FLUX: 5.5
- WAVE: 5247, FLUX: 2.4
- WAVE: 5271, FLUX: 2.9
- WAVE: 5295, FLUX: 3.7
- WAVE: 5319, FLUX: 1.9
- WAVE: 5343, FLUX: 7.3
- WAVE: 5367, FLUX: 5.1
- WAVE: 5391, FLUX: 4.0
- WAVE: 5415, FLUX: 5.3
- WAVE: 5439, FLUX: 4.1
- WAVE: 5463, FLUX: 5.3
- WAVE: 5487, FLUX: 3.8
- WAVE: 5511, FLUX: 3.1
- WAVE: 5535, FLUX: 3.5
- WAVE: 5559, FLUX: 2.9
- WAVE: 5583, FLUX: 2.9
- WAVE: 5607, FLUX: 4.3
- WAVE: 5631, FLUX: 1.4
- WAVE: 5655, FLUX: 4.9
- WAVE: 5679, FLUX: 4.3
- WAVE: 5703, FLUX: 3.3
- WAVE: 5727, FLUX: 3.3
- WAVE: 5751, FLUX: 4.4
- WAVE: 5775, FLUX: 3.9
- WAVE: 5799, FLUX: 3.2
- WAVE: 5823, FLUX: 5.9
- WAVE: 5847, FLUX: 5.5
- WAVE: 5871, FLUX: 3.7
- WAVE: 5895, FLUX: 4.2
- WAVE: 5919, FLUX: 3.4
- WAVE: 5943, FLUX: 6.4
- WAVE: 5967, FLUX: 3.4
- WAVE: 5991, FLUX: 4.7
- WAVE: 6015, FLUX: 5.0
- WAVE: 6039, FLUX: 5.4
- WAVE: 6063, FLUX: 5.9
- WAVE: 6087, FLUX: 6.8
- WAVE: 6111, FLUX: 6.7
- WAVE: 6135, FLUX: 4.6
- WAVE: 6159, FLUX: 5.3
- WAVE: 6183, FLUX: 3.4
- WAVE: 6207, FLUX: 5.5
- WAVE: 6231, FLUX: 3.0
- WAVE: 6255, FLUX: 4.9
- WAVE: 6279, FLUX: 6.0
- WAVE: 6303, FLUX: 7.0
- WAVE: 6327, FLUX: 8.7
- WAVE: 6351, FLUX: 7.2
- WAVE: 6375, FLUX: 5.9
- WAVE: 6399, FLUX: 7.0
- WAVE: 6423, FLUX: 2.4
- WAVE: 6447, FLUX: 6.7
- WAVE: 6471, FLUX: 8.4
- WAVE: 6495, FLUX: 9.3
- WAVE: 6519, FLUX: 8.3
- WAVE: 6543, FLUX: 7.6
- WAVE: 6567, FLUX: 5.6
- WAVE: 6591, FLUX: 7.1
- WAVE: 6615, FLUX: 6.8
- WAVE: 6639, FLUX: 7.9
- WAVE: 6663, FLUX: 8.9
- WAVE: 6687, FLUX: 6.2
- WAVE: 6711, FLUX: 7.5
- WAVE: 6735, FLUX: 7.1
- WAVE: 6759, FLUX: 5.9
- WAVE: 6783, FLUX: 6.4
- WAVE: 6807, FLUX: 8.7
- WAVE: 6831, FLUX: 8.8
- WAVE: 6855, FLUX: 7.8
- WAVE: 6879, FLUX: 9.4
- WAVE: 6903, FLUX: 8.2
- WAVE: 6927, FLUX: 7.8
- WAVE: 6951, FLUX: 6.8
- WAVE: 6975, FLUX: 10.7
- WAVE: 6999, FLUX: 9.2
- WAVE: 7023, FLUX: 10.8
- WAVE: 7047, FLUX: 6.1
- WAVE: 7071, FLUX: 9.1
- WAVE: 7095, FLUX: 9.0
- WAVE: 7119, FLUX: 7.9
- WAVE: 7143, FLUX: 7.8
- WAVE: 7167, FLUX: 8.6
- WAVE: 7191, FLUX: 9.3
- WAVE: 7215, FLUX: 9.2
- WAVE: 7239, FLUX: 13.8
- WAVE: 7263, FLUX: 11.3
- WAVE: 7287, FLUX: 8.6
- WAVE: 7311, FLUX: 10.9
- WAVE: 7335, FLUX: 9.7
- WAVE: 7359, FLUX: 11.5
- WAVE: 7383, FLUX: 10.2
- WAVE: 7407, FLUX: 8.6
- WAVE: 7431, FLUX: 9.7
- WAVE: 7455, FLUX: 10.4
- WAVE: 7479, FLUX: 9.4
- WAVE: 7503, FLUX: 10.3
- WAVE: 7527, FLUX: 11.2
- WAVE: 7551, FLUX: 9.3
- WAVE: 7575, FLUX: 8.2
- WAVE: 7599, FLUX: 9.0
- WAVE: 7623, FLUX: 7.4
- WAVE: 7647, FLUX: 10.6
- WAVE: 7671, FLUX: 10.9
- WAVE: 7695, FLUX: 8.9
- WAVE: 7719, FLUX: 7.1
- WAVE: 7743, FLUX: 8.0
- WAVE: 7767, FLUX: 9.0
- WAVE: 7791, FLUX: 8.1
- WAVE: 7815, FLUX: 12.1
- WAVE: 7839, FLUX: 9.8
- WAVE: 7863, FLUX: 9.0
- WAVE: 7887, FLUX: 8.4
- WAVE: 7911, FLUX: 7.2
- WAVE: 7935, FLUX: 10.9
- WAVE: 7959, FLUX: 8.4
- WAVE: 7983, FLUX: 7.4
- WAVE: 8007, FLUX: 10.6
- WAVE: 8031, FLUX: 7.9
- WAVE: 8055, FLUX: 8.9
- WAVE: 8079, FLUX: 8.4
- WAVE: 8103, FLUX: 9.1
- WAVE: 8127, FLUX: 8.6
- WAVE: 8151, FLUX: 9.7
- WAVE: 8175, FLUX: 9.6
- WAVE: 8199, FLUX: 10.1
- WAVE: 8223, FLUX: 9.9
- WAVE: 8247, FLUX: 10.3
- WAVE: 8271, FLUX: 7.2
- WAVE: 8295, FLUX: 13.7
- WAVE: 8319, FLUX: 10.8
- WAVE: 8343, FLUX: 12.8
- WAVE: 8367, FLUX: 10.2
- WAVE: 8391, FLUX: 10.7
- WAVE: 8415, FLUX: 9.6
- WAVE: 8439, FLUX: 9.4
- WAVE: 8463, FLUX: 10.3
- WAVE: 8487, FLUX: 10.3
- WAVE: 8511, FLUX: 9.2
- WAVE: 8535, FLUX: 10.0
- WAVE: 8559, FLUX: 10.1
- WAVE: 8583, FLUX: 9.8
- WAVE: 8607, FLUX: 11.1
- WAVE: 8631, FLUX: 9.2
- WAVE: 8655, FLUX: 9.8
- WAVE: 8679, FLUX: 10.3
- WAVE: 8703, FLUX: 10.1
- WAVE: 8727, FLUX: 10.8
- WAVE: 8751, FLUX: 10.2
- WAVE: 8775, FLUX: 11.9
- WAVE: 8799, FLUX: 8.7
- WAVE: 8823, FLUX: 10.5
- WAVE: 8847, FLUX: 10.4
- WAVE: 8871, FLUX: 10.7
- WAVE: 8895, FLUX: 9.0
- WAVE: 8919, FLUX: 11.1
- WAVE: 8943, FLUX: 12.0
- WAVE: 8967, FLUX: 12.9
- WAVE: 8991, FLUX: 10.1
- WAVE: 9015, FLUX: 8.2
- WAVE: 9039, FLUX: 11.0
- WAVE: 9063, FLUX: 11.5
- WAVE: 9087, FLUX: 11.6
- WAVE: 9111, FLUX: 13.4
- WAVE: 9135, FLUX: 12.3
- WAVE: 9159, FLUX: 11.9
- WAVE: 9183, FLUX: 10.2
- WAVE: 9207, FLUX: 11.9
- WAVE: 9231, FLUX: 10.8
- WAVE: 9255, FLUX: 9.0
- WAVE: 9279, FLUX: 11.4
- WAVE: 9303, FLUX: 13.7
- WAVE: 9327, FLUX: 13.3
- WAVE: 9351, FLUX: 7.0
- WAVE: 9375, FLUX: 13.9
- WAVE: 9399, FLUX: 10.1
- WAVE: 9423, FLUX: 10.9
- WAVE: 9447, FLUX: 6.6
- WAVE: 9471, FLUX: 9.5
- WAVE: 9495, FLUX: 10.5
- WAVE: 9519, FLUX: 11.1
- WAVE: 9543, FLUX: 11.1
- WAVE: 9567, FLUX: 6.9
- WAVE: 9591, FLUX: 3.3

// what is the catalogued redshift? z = 0.569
